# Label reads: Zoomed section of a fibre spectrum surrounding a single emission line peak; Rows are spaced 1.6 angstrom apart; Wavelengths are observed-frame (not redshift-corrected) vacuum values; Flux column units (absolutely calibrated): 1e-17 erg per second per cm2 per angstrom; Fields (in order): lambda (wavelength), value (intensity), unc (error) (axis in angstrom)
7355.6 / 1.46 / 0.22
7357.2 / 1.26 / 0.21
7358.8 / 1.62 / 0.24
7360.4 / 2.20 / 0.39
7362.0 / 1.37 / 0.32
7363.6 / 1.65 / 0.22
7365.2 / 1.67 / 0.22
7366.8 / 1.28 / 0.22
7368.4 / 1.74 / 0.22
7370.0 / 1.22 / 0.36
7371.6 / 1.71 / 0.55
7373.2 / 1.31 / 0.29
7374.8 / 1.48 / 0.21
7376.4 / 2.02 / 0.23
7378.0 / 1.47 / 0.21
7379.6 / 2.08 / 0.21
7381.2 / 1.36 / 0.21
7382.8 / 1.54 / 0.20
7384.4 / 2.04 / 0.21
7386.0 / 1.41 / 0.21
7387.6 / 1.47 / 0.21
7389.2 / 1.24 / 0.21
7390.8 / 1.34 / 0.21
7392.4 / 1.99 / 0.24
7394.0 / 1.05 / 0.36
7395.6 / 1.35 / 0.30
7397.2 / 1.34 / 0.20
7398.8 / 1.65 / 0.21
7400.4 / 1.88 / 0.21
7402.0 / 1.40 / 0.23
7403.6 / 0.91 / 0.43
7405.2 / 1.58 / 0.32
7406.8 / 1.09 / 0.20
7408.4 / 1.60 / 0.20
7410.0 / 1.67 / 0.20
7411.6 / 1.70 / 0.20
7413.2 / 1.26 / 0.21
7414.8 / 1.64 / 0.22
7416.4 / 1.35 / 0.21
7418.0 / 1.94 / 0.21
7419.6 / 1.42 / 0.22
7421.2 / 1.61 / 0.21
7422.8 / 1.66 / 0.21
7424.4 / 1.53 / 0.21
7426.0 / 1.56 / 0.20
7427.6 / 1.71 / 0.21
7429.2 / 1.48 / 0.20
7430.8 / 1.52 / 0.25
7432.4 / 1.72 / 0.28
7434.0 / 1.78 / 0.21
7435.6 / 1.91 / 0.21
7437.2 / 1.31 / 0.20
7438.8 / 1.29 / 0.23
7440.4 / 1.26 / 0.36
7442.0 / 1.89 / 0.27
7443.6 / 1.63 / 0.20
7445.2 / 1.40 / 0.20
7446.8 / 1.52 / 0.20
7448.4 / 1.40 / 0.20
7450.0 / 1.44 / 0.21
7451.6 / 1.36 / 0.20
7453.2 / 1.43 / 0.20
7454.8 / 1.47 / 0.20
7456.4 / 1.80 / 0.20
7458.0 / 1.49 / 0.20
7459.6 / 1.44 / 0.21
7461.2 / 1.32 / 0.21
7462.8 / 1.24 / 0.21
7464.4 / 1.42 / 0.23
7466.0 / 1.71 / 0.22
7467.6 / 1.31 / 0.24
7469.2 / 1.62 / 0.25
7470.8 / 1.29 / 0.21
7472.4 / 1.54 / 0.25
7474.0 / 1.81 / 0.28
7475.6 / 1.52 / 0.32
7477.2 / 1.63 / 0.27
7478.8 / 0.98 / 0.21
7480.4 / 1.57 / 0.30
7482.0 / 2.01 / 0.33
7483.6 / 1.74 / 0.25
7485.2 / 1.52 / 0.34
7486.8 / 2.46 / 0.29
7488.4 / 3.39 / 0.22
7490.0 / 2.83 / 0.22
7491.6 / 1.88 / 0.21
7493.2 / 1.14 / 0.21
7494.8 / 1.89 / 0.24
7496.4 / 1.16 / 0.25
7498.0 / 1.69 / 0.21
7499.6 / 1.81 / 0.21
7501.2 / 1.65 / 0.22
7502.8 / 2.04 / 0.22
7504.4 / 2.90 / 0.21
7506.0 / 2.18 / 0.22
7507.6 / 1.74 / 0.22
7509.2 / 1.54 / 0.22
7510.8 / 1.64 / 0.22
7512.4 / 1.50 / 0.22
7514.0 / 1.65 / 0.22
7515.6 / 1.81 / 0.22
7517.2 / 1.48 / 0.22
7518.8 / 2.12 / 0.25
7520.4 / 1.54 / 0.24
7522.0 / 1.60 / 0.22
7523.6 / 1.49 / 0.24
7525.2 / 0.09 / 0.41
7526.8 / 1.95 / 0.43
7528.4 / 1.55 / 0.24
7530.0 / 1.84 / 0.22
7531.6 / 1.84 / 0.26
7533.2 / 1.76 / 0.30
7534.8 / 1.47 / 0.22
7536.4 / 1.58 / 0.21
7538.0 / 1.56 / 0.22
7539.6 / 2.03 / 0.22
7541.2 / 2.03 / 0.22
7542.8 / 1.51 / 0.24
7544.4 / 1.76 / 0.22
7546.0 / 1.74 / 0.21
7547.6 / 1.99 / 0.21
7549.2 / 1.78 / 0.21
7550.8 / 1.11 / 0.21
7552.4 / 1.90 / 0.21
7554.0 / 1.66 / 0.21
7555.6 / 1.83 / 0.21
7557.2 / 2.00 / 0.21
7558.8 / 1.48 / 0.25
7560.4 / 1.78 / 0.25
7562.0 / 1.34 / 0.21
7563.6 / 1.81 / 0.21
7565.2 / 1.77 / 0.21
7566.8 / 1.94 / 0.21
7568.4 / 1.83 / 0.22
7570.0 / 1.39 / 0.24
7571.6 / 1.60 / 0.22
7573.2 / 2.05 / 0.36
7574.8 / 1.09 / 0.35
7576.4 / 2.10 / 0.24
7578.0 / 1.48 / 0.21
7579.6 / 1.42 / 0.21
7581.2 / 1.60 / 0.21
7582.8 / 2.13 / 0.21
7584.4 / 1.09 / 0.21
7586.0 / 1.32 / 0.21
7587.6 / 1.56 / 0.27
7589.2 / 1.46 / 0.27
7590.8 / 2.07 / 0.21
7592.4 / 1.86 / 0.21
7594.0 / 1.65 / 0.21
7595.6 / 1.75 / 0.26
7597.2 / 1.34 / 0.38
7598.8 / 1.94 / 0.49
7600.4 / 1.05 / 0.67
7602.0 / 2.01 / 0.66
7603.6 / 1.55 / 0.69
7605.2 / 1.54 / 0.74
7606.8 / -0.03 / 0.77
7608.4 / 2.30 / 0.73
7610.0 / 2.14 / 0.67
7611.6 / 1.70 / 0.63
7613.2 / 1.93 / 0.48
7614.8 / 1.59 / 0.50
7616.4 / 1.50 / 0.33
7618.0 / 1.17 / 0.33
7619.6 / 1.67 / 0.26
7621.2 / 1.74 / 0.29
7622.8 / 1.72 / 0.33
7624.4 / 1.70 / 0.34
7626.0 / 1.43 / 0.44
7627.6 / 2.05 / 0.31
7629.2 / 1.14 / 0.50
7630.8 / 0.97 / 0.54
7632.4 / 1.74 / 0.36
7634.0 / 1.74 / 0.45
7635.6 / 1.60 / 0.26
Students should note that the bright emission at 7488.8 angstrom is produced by [S II]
